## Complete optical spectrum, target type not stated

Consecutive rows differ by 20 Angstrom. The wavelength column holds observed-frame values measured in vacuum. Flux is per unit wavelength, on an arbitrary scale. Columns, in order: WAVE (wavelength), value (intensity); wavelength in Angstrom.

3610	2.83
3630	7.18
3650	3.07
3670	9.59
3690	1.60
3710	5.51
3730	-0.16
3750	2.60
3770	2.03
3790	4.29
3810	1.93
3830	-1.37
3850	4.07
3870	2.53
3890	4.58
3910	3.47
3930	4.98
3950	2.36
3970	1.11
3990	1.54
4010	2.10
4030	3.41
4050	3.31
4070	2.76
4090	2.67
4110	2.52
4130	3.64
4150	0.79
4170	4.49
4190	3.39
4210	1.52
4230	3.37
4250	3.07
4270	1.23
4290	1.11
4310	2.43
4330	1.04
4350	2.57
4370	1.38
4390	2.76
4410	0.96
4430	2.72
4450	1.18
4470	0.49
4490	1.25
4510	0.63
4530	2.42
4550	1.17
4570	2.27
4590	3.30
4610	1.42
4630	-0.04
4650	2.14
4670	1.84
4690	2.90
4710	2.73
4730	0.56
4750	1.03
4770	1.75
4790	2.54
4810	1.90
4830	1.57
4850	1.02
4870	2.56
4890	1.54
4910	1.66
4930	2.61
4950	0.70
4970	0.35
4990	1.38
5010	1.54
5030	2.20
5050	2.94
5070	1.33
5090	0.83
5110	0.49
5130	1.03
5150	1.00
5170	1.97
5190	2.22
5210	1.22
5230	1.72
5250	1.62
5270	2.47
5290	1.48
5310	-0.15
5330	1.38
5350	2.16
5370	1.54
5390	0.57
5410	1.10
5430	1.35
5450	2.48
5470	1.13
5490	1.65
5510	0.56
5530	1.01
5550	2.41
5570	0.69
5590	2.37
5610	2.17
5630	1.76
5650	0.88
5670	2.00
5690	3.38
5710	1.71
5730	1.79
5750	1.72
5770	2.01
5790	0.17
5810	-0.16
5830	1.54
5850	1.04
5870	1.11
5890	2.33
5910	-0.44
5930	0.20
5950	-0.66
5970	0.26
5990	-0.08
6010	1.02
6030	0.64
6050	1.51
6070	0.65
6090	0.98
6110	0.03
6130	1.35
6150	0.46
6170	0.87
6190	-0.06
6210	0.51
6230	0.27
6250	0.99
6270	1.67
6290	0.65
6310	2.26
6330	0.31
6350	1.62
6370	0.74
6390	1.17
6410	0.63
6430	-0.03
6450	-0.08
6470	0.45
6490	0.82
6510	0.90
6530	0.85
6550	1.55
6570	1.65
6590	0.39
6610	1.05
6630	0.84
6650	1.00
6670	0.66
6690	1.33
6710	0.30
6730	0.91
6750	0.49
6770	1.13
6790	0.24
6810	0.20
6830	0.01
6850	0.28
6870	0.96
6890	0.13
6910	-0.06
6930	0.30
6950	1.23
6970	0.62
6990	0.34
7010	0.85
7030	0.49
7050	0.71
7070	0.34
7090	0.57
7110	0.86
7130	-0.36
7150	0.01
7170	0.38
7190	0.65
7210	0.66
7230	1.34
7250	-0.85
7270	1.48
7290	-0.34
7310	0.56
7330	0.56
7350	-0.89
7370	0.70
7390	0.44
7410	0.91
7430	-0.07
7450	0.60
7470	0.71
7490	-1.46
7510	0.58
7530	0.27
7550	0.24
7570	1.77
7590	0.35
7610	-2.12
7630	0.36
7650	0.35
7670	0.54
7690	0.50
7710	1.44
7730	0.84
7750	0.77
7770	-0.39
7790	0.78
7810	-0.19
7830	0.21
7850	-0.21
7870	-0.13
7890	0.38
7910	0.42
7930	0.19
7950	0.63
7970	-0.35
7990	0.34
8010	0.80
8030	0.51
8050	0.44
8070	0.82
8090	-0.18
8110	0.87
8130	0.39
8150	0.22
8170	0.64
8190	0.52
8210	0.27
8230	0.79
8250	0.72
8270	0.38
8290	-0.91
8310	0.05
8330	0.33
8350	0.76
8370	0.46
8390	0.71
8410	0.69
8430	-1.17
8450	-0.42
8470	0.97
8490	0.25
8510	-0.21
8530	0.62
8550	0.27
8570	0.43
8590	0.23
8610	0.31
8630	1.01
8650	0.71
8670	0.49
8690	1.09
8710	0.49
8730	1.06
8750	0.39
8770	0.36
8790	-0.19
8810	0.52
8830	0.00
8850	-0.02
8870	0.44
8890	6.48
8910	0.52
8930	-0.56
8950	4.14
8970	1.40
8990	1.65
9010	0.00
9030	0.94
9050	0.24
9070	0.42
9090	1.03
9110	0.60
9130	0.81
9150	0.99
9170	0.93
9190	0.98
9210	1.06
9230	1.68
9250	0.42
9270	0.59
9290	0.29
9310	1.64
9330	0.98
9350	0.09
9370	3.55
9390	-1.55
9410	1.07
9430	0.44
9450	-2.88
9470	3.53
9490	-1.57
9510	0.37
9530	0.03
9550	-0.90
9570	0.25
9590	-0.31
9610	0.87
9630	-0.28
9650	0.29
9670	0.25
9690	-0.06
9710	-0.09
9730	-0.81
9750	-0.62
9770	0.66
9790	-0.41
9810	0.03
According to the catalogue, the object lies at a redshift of 1.384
